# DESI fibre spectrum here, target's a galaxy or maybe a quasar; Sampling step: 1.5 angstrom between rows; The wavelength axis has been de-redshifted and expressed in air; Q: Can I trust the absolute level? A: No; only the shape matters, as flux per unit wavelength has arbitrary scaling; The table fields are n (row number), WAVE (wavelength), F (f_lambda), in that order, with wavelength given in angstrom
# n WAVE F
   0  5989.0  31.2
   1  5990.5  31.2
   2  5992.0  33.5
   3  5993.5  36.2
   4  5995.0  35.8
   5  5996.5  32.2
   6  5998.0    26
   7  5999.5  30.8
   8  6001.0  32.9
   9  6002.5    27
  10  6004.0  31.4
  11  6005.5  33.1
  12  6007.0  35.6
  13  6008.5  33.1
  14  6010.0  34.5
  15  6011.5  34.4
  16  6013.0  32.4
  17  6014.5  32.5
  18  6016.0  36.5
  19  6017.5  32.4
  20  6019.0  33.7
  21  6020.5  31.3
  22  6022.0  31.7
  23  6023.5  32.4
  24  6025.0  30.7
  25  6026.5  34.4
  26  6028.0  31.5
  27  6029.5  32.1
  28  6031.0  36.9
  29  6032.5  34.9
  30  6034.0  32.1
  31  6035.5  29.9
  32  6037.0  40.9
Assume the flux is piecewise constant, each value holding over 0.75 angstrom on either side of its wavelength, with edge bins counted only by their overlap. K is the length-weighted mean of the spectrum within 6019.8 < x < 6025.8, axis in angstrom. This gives 31.6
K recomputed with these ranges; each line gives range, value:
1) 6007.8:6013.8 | 33.6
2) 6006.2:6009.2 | 34.4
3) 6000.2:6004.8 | 30.5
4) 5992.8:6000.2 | 32.2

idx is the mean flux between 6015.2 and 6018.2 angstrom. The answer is 34.5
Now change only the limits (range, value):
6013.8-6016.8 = 34.5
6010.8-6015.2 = 33.1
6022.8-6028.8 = 32.2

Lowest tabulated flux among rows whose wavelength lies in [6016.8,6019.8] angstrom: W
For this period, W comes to 32.4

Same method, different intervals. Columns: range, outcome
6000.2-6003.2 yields 27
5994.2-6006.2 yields 26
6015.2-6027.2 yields 30.7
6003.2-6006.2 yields 31.4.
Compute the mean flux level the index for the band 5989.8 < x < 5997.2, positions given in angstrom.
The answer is 33.8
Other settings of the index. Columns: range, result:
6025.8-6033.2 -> 34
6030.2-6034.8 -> 34.6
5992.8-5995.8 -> 35.9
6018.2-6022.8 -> 32.2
